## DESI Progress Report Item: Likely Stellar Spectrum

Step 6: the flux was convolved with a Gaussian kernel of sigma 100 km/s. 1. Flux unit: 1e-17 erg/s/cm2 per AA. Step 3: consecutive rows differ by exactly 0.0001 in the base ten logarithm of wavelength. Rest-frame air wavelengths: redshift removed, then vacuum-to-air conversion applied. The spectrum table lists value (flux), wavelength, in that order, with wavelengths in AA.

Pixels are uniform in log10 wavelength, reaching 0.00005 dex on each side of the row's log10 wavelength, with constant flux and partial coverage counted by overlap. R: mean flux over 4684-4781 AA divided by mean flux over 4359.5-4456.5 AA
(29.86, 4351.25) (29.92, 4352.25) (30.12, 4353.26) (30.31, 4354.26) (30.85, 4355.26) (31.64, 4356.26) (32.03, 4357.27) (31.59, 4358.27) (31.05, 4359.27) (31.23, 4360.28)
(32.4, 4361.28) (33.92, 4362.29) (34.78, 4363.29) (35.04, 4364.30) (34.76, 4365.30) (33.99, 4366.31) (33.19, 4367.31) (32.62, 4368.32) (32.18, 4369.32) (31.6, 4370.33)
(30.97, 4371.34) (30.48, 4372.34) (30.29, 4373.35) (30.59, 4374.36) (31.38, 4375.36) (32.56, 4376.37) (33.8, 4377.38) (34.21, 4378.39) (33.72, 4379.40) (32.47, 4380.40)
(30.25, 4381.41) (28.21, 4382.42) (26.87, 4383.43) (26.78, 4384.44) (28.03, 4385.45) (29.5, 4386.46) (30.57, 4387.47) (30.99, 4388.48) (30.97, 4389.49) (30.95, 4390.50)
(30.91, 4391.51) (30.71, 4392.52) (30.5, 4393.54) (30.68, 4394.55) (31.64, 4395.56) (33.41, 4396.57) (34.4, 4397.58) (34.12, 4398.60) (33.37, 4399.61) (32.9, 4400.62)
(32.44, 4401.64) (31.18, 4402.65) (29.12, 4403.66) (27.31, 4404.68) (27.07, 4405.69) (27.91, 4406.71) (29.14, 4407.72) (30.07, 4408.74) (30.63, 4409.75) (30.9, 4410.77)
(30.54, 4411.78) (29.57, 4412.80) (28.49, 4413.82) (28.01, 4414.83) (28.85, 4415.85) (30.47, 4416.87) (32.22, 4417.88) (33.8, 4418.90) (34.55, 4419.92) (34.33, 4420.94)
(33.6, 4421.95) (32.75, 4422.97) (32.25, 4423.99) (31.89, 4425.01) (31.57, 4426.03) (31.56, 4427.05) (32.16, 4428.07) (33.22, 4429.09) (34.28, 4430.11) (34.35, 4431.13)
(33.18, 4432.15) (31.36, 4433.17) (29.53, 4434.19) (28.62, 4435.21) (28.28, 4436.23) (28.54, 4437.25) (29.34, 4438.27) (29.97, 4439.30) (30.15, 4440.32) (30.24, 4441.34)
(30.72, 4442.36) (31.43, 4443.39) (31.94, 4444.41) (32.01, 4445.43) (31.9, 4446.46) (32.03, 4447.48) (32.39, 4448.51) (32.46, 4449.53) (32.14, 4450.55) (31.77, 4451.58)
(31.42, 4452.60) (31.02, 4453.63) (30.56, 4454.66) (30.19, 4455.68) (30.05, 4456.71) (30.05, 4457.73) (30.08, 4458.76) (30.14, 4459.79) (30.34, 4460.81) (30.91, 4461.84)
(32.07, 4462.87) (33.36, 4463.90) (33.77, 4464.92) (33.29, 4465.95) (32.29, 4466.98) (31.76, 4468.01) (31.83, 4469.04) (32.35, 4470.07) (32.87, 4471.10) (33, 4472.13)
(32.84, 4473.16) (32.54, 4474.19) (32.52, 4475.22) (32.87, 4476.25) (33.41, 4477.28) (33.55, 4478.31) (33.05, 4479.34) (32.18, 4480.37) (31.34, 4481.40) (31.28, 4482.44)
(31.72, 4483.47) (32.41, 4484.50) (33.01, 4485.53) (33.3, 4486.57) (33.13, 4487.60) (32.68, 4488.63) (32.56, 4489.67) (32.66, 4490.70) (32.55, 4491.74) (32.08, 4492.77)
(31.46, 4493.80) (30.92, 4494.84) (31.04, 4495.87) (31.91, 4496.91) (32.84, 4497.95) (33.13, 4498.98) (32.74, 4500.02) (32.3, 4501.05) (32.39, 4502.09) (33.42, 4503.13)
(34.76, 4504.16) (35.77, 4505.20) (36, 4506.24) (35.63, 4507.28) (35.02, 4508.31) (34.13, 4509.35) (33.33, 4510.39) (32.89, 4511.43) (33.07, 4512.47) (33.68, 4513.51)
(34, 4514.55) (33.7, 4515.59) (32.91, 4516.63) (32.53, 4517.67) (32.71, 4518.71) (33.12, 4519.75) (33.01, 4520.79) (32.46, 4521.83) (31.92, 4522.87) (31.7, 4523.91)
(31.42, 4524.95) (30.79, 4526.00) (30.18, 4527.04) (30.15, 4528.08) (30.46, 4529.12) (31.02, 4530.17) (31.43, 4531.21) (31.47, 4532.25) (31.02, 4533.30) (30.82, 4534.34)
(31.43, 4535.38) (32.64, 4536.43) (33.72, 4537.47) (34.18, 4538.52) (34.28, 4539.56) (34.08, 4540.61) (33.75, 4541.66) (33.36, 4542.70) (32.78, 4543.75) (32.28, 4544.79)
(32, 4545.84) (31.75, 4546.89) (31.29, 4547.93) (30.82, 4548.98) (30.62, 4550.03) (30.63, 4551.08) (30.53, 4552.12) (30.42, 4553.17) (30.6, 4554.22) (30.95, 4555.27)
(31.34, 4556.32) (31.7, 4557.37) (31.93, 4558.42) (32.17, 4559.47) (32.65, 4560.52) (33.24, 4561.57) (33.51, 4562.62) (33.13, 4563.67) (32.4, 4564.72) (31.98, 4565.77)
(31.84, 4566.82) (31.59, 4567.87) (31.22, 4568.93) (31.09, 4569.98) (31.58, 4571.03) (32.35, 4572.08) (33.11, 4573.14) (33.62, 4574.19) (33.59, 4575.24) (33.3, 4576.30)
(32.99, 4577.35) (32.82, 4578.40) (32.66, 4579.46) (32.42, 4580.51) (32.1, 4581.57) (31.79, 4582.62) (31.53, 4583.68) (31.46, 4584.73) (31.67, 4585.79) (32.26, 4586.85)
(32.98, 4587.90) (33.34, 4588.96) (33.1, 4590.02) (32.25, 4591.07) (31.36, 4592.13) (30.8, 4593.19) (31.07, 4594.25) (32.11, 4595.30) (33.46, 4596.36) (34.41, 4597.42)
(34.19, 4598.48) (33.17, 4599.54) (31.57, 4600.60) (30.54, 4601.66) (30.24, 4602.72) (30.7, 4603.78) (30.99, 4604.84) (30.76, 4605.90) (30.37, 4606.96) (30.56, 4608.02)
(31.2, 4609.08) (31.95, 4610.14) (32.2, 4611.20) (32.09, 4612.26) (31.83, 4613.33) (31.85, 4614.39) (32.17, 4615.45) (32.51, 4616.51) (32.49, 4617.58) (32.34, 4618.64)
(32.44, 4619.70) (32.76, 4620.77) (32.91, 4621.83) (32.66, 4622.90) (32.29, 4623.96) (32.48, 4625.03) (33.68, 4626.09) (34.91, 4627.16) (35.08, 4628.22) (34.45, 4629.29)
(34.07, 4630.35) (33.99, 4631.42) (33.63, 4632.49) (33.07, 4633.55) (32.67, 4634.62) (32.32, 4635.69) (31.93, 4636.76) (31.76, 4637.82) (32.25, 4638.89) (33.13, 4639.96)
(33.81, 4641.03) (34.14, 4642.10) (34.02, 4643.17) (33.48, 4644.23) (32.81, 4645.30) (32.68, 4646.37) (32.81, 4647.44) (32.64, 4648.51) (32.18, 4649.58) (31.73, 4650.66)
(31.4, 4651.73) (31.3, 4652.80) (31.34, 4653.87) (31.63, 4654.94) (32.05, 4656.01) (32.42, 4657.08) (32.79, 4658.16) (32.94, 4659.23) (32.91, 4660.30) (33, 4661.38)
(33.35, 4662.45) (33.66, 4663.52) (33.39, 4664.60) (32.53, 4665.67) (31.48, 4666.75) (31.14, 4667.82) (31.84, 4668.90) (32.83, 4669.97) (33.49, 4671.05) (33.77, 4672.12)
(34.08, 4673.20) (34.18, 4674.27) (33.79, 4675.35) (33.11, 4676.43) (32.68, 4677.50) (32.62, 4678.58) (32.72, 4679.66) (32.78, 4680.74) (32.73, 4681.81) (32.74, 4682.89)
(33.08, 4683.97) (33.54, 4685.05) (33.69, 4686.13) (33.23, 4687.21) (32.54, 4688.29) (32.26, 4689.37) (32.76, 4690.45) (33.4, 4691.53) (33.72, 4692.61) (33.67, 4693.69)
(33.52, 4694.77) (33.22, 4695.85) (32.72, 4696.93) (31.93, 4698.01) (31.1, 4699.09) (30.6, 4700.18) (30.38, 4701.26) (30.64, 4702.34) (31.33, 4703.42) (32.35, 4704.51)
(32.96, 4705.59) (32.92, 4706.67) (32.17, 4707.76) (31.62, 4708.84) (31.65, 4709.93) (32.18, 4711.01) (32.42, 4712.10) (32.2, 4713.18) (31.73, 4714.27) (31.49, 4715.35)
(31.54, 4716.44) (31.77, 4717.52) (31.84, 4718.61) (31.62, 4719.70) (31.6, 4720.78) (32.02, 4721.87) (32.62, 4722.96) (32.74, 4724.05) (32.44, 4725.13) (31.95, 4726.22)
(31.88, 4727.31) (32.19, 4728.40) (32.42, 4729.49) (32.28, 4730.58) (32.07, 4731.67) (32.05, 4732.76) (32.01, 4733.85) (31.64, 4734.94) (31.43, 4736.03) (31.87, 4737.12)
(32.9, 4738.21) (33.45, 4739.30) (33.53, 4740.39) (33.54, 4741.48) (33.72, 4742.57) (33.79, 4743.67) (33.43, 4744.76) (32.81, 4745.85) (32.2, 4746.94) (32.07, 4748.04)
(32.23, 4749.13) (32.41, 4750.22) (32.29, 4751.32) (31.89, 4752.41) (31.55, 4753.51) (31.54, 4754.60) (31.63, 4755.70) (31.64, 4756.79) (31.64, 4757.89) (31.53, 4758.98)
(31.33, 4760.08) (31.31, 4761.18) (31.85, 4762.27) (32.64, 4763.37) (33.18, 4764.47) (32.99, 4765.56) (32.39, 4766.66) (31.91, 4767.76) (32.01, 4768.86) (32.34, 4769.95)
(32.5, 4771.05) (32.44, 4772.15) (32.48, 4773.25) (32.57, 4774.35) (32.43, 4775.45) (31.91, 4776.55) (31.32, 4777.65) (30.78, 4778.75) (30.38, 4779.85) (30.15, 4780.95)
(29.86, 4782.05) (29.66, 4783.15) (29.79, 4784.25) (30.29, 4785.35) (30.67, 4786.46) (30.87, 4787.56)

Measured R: 1.03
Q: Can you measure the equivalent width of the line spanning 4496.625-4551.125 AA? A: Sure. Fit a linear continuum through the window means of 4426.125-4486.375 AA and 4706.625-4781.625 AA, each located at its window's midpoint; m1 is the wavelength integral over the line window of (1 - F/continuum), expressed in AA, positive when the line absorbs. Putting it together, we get -1.5 AA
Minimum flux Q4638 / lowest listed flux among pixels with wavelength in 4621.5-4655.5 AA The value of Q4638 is 31.3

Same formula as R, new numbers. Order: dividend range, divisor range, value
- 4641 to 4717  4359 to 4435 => 1.04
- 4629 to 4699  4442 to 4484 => 1.03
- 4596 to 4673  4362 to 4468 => 1.04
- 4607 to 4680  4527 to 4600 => 1.02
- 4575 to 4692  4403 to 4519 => 1.02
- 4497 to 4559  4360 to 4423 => 1.04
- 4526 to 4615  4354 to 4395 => 1.02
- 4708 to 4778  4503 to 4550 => 0.98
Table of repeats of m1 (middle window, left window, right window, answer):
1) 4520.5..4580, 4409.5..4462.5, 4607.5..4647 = 0.28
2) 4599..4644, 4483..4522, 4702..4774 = 0.21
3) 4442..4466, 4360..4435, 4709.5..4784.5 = 0.07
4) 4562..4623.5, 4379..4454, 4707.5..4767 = -0.95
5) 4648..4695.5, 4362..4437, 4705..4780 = -1.15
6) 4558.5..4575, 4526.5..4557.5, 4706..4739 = -0.31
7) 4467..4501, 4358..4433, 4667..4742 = -0.69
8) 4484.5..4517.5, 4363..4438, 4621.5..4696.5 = -1.27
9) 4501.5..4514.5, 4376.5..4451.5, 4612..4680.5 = -0.96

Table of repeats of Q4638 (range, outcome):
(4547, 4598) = 30.42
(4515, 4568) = 30.15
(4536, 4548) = 31.29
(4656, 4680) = 31.14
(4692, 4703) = 30.38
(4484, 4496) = 30.92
